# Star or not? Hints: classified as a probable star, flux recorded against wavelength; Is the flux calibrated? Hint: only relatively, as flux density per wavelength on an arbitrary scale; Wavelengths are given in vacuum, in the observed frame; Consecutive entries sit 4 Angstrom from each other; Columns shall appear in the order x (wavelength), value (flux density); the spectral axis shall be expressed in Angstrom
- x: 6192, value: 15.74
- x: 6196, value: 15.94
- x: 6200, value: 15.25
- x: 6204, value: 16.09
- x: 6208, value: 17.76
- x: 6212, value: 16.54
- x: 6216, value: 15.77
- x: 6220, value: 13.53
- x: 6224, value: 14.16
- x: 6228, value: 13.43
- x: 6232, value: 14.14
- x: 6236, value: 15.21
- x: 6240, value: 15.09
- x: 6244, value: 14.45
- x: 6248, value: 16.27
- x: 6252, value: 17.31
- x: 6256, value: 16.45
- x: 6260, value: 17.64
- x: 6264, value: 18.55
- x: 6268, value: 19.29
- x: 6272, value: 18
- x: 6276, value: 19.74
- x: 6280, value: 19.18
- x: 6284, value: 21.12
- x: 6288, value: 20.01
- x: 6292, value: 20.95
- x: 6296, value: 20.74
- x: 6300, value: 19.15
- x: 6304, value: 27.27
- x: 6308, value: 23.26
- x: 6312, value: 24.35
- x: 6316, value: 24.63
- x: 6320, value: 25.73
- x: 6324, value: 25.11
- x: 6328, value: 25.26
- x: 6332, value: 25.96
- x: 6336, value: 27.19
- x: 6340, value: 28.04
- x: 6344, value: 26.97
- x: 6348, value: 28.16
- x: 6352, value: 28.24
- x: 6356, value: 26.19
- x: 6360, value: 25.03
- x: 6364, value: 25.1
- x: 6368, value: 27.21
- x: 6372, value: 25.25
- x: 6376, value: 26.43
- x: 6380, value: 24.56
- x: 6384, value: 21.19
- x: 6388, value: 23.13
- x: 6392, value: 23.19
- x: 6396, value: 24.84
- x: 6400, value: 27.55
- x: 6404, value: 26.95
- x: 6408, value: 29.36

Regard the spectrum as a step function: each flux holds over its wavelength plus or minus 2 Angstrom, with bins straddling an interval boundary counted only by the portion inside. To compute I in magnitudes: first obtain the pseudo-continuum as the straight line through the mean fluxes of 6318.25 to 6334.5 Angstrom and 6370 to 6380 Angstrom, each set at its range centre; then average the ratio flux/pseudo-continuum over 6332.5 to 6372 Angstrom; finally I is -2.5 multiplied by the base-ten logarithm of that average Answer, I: -0.05 mag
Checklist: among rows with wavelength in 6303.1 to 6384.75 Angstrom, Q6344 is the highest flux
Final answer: 28.24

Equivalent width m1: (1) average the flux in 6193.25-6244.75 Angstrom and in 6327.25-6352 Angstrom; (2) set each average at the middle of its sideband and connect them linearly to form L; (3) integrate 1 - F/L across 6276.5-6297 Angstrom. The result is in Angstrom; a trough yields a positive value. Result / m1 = 1.5 Angstrom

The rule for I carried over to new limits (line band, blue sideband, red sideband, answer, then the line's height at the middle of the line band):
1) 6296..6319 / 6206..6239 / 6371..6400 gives -0.18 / 19.9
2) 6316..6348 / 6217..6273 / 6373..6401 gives -0.24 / 21.1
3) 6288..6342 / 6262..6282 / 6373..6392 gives -0.16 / 20.9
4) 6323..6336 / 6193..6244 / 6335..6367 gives -0.03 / 25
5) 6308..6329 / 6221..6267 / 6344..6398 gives -0.16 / 21.4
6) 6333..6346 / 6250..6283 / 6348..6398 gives -0.19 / 23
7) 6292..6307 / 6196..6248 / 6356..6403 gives -0.11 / 20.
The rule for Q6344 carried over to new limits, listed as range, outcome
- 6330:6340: 28.04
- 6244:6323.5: 27.27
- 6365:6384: 27.21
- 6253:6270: 19.29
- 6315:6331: 25.73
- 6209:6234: 16.54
